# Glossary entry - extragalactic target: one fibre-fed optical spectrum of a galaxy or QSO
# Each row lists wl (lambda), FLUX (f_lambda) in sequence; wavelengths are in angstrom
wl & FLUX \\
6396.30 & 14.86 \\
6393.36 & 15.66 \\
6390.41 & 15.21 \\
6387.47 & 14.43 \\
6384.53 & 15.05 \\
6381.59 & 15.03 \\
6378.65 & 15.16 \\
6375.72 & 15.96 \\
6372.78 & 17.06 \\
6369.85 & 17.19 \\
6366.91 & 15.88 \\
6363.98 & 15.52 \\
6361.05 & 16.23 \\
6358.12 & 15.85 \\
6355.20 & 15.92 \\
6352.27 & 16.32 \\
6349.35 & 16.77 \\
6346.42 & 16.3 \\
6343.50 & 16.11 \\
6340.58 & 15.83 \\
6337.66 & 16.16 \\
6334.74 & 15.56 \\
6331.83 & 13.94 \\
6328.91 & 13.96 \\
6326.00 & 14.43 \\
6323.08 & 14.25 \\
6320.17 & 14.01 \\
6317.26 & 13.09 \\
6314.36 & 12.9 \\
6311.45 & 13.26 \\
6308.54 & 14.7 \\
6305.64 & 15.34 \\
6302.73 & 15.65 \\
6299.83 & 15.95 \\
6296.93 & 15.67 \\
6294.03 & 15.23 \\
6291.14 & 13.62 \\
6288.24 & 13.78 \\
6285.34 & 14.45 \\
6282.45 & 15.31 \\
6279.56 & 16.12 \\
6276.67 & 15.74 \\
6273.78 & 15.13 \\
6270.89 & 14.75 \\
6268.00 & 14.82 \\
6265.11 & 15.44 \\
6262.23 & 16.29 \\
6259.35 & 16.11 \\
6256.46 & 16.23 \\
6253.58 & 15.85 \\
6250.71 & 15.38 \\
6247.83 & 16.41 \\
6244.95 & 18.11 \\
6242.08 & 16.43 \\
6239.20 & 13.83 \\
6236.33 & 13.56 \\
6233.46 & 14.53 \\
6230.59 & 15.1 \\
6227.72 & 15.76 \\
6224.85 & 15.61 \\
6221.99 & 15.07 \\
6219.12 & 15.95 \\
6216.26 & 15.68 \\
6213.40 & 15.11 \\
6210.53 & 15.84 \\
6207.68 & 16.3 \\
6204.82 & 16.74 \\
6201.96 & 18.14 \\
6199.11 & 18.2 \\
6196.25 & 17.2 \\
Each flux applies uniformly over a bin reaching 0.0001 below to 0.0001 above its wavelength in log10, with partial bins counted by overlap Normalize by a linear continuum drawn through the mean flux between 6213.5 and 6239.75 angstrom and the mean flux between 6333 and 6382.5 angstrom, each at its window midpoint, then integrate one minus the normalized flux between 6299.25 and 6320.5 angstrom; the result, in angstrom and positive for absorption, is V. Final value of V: 1.86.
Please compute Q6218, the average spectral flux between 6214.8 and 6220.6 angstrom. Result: 15.8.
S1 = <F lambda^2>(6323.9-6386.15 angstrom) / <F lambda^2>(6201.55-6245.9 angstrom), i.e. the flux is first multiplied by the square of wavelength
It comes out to 1.05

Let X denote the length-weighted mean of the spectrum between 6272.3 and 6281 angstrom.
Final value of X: 15.7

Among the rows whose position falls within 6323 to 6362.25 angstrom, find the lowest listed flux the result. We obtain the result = 13.94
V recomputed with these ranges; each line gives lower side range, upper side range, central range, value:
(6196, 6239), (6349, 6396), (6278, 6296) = 1.2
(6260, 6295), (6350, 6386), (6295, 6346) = 2.3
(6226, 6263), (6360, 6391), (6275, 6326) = 3.3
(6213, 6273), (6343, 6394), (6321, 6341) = 1.2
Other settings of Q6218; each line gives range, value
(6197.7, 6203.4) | 18.2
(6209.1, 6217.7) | 15.6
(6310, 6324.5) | 13.5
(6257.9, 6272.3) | 15.5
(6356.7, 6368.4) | 15.9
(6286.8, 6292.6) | 13.7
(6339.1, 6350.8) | 16.2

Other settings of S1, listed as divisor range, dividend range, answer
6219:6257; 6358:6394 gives 1.06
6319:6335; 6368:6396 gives 1.11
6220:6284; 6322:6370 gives 1.04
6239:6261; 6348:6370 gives 1.03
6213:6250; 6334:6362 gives 1.08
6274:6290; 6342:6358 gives 1.10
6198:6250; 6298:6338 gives 0.94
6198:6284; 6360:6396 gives 1.04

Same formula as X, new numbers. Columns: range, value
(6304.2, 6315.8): 14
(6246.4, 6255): 15.9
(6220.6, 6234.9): 15.2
